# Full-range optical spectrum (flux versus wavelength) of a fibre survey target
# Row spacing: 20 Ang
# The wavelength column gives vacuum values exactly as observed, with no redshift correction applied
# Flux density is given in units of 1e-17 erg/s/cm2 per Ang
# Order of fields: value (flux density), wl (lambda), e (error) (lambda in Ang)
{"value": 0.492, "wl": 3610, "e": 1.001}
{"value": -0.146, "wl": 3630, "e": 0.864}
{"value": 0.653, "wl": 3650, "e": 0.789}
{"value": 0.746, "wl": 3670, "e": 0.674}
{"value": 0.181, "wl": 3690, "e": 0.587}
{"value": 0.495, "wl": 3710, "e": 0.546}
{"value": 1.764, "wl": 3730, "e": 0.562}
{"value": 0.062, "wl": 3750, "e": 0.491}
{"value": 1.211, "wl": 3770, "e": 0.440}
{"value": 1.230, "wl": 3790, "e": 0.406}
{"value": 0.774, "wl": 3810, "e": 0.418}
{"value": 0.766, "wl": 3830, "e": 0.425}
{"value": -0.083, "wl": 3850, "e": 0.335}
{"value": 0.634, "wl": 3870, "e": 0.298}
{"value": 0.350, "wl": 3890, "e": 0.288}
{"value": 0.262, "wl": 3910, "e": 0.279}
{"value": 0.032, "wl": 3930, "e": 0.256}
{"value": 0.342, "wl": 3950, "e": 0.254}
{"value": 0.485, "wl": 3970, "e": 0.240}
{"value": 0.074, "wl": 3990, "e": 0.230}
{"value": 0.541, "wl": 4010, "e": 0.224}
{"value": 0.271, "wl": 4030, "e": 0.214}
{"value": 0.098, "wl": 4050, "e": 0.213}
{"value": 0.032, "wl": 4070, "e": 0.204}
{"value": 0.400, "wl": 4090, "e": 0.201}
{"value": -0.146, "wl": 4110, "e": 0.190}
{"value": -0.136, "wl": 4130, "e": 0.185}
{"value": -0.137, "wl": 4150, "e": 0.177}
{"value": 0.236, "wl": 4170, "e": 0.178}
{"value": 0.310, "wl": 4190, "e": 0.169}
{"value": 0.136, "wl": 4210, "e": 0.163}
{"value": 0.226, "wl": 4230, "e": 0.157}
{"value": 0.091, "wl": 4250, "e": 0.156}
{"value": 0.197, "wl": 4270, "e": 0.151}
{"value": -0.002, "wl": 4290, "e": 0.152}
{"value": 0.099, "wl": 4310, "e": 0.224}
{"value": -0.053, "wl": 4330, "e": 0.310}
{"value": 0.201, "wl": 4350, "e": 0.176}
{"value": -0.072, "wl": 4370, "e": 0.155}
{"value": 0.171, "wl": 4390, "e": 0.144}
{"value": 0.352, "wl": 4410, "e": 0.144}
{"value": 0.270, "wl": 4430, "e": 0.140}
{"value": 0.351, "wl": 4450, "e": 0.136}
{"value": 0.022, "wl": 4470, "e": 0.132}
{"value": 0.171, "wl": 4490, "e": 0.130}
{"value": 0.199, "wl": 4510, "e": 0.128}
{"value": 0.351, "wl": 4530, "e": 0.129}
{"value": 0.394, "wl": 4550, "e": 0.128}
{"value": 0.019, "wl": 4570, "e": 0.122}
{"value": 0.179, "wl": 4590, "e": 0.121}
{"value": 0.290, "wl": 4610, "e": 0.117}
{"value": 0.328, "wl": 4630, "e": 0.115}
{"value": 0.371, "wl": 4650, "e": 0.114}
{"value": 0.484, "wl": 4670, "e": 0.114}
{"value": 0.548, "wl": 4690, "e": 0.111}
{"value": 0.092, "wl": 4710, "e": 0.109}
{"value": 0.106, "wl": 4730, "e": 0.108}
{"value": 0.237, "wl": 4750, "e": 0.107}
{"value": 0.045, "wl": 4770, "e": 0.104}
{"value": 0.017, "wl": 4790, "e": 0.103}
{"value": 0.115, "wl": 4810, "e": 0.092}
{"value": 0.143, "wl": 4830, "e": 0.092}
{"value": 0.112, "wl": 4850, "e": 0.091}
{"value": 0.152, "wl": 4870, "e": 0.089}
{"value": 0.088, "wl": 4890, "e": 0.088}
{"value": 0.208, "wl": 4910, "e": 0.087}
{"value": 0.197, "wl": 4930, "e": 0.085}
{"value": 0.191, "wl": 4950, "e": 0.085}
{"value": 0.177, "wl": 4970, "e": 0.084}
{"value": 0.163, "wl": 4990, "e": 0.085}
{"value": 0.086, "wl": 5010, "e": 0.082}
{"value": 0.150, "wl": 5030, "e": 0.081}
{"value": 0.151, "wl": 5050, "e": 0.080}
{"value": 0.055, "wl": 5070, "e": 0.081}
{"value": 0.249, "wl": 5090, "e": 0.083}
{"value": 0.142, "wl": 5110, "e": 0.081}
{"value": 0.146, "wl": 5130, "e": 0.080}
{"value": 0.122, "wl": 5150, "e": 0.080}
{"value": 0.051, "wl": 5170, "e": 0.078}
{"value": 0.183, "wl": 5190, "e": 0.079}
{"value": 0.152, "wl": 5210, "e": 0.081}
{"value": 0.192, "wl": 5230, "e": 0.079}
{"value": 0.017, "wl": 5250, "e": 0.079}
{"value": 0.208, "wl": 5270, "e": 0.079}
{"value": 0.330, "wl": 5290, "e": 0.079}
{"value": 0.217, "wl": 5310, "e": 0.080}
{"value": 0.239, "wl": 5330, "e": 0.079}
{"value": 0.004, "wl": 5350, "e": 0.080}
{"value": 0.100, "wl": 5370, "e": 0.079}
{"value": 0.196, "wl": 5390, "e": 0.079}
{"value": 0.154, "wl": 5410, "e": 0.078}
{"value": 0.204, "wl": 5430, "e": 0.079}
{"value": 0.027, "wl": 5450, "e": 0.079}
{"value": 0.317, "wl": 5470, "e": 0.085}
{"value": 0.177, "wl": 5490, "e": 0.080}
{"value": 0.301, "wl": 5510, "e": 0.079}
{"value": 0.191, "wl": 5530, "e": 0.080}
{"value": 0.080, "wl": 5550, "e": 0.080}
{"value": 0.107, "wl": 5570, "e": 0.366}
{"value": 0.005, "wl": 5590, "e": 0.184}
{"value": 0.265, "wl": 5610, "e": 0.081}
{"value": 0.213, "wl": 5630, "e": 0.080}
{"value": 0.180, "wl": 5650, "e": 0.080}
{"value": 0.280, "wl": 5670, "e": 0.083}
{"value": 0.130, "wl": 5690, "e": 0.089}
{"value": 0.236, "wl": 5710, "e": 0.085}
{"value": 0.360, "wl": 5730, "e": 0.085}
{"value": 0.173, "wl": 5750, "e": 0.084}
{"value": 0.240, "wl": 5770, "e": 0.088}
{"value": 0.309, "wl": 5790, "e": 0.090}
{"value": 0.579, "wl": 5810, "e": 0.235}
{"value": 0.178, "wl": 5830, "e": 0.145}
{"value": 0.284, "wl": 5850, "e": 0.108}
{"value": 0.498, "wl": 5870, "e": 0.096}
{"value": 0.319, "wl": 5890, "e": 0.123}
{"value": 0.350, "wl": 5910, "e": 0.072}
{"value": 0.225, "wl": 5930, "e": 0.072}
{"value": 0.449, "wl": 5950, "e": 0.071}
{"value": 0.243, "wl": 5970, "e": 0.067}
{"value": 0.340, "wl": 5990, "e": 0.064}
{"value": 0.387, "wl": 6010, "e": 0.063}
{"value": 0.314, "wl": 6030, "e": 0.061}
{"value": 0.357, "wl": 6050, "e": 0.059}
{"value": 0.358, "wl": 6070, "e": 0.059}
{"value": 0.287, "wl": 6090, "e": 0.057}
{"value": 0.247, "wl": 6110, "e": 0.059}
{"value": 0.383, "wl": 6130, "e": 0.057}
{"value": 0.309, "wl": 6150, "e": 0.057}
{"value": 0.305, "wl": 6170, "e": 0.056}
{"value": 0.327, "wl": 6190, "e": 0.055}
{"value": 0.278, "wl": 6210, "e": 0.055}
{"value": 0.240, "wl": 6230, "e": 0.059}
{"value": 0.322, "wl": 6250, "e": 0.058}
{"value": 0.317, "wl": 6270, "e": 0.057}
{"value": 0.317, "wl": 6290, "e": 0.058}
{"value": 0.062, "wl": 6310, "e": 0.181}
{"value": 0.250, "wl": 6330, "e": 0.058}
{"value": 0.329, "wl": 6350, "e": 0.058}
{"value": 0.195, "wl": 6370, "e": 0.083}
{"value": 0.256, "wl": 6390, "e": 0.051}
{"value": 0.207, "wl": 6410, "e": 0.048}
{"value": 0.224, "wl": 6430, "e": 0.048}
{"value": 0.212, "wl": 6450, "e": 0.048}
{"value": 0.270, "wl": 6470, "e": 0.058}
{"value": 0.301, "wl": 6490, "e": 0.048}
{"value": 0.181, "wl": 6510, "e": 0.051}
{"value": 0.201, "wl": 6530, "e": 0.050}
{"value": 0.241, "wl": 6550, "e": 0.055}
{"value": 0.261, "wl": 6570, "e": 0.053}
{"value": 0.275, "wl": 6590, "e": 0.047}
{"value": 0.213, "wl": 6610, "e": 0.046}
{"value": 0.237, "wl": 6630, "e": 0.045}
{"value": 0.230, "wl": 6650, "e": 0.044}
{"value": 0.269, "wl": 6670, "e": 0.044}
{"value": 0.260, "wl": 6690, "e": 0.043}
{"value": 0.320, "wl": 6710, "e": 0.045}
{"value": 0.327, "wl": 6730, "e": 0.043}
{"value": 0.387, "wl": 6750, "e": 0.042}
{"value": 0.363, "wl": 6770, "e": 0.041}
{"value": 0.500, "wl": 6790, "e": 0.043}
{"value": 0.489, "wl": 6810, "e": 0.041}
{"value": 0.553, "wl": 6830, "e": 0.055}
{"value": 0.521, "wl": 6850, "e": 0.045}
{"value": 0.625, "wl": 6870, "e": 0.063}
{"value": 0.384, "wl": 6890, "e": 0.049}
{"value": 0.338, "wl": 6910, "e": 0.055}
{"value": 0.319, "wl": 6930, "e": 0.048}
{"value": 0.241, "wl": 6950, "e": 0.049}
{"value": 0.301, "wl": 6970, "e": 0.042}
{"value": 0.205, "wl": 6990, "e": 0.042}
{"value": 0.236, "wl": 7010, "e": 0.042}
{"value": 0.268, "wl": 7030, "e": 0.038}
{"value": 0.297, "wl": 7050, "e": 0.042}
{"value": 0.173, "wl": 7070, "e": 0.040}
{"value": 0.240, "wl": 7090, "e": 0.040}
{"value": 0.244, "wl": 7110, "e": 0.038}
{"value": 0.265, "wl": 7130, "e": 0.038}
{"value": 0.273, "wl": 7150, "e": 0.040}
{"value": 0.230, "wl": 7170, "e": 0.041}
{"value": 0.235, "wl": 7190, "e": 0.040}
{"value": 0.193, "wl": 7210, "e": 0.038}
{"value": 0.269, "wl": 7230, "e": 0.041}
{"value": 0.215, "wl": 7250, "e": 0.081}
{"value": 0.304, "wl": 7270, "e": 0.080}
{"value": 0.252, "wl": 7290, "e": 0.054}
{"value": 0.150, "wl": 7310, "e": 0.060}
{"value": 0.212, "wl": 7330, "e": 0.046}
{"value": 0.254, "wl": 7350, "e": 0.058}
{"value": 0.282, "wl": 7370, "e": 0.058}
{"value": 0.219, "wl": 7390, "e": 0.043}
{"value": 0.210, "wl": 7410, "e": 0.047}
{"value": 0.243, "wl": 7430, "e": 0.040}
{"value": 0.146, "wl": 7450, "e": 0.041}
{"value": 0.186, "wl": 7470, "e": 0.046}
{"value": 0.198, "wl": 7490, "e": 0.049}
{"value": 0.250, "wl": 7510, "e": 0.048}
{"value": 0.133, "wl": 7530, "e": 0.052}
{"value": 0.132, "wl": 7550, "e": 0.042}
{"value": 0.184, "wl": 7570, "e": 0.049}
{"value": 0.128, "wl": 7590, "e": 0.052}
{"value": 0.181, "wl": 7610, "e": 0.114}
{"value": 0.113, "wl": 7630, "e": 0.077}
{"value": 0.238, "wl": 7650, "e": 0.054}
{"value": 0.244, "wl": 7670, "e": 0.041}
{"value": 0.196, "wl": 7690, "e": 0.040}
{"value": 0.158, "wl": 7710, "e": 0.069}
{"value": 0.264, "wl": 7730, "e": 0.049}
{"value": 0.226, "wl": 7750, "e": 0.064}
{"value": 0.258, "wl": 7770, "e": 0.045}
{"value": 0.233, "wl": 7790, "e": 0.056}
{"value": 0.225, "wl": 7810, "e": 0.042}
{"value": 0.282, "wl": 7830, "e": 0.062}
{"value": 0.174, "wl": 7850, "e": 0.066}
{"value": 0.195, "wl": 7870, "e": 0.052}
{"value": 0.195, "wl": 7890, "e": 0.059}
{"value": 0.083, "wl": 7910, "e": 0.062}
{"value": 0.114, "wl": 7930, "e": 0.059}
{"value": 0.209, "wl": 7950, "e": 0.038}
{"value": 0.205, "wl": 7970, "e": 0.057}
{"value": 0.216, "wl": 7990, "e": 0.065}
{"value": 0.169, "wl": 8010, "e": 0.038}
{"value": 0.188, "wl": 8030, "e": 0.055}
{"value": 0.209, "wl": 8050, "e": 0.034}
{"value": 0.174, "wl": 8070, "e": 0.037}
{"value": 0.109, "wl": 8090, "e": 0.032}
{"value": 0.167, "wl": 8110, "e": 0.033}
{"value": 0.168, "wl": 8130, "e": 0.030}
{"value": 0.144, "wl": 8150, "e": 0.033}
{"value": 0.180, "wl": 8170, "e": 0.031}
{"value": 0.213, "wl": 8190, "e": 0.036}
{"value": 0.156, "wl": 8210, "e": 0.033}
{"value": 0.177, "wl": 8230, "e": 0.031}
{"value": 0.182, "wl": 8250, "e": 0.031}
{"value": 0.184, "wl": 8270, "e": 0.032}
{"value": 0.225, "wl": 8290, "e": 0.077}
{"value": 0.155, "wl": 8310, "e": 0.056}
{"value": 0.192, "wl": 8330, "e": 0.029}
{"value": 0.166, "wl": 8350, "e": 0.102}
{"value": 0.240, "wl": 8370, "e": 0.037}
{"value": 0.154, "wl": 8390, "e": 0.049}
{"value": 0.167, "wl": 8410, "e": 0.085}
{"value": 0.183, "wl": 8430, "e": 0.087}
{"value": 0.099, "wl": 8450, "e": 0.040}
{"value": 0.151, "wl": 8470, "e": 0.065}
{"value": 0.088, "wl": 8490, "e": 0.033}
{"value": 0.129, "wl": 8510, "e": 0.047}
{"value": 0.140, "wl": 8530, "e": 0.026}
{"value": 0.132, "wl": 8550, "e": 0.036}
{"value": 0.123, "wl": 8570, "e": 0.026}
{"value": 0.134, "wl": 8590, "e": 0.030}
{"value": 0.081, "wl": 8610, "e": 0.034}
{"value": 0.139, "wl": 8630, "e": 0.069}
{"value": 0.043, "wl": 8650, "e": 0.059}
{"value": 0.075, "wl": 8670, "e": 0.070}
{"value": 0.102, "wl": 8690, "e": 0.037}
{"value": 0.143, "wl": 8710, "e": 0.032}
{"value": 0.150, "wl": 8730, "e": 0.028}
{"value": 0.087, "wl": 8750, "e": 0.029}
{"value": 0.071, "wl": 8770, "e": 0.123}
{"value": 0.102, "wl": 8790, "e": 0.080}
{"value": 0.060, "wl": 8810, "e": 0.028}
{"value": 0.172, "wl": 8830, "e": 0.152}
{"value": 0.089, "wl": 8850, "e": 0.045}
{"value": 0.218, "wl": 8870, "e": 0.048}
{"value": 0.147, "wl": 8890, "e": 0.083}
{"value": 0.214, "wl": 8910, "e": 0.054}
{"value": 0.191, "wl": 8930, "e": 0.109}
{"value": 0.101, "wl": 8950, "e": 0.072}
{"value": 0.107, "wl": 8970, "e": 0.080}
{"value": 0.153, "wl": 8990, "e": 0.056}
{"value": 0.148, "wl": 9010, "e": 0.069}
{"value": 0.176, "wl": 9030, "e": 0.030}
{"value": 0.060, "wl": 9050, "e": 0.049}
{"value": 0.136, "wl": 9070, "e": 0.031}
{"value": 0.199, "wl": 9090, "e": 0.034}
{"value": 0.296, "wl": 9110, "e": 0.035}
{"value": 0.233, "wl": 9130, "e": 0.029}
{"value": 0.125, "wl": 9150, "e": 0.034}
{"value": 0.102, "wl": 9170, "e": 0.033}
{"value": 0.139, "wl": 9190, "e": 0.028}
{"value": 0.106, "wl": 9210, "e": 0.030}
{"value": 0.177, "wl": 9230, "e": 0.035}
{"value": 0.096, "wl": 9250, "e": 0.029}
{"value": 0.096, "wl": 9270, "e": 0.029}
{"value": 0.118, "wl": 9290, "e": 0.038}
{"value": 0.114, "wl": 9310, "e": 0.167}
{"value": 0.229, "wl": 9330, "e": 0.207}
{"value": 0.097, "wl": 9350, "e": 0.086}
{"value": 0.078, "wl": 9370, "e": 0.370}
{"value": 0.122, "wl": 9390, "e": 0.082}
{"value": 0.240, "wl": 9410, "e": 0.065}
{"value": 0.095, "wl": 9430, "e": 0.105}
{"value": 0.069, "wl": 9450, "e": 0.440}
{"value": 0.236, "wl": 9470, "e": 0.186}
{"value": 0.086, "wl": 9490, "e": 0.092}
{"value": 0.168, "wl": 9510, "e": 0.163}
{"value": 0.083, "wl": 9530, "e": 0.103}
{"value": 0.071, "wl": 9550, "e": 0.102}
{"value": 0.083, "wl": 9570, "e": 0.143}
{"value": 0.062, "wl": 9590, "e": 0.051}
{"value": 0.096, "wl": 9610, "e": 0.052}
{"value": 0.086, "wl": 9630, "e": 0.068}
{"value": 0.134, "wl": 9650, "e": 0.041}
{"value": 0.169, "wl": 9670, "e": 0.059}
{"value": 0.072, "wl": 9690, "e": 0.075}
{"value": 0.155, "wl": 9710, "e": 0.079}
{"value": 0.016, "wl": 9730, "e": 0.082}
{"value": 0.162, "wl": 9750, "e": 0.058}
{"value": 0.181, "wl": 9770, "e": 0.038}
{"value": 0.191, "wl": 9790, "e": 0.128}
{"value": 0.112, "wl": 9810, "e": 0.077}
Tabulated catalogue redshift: 1.445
